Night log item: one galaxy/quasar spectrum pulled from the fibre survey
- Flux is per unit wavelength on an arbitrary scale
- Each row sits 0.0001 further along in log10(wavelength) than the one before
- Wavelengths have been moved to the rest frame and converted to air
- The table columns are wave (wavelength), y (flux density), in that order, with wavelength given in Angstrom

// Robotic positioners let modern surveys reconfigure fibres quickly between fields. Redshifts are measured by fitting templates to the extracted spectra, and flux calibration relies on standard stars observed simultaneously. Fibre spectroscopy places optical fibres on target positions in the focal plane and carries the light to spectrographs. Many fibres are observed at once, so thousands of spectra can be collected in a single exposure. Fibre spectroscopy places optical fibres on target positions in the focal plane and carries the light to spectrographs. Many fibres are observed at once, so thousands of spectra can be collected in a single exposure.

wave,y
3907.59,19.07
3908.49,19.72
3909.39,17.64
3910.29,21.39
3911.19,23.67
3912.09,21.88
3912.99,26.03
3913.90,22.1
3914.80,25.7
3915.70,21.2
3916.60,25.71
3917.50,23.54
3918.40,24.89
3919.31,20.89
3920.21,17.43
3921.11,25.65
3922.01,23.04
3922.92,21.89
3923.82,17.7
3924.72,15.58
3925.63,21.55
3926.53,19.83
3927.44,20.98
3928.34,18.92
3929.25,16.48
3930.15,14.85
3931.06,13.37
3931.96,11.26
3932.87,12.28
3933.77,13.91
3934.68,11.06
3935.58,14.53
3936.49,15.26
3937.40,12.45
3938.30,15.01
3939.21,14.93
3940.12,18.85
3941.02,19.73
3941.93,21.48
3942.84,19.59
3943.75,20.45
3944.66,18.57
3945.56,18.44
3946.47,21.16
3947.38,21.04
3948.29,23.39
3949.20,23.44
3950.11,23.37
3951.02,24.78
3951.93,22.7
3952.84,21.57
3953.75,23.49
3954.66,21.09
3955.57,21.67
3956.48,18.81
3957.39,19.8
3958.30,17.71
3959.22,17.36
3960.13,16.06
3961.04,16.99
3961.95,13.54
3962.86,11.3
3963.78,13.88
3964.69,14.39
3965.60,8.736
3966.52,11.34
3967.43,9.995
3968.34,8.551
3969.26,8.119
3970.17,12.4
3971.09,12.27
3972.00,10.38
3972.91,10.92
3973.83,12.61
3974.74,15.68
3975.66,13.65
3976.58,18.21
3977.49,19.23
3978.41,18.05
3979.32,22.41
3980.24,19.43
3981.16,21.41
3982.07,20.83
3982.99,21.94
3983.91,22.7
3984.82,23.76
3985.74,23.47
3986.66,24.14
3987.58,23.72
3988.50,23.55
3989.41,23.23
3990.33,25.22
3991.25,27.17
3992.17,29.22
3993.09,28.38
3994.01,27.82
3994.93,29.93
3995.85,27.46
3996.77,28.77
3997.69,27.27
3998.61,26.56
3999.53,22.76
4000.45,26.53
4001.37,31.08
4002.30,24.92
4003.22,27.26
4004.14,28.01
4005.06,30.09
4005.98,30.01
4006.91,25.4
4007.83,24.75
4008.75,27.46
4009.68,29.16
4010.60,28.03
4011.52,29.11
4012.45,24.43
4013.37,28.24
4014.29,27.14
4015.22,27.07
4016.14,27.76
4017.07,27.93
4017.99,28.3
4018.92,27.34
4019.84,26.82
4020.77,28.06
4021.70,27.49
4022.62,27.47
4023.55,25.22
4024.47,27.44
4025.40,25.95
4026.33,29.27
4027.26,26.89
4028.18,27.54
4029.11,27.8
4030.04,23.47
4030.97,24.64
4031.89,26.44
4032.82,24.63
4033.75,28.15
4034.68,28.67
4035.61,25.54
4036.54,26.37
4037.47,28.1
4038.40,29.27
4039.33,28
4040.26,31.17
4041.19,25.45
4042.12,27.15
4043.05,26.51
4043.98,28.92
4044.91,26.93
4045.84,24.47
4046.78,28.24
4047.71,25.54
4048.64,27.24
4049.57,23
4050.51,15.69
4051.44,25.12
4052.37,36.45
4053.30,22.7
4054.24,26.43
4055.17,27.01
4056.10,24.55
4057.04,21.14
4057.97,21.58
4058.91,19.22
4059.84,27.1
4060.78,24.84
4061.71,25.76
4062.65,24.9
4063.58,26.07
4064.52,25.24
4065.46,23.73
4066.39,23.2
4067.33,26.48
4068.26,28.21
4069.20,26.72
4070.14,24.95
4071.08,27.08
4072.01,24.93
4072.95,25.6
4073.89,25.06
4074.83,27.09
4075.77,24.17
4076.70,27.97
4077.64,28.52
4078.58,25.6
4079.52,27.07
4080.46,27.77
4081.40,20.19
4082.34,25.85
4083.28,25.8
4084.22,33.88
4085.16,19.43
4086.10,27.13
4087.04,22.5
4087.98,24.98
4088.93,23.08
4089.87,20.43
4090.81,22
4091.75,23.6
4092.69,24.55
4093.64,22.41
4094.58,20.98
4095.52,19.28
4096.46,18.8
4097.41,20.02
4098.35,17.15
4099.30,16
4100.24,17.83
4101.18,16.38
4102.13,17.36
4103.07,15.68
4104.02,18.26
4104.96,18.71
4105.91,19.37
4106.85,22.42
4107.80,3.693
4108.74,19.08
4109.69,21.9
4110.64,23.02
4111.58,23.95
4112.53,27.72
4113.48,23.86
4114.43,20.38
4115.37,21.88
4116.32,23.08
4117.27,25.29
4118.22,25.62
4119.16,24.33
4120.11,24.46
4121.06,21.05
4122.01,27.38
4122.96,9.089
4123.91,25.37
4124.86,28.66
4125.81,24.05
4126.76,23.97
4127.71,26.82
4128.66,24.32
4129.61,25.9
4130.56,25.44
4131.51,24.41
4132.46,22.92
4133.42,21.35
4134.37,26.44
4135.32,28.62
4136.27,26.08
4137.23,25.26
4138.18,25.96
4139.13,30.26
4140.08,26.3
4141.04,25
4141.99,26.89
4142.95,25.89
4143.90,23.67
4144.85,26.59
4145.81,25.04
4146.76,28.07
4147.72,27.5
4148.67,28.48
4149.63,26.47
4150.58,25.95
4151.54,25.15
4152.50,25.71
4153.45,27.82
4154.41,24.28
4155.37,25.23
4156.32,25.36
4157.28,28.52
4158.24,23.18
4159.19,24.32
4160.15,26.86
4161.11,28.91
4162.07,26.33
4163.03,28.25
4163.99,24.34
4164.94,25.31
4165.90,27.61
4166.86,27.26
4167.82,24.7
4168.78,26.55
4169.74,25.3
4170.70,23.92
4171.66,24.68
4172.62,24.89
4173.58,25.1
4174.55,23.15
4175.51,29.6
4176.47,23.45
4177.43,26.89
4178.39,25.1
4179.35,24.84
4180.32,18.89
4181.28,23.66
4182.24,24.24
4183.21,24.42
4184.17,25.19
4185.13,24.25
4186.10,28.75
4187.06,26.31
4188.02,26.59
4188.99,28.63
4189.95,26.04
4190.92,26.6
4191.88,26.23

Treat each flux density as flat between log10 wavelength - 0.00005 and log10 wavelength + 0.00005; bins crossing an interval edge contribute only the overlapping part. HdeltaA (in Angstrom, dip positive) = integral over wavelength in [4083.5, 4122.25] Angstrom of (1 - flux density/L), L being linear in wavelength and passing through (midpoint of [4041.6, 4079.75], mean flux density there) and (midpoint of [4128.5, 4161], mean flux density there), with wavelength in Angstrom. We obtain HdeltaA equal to 6.48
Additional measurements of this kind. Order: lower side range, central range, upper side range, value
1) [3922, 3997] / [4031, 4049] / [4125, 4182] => -4.65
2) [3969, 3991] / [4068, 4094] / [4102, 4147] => -3.81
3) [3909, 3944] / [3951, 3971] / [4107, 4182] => 4.08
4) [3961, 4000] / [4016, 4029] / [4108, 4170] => -4.05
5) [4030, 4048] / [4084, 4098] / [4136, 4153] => 2.13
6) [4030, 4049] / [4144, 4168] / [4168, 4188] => -0.91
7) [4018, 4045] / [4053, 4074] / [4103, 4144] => 0.74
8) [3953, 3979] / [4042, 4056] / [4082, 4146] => -4.79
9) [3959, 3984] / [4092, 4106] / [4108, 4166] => 2.32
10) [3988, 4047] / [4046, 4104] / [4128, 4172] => 6.10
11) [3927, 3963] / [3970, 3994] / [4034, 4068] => 0.59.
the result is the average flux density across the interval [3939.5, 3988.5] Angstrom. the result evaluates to 18.1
